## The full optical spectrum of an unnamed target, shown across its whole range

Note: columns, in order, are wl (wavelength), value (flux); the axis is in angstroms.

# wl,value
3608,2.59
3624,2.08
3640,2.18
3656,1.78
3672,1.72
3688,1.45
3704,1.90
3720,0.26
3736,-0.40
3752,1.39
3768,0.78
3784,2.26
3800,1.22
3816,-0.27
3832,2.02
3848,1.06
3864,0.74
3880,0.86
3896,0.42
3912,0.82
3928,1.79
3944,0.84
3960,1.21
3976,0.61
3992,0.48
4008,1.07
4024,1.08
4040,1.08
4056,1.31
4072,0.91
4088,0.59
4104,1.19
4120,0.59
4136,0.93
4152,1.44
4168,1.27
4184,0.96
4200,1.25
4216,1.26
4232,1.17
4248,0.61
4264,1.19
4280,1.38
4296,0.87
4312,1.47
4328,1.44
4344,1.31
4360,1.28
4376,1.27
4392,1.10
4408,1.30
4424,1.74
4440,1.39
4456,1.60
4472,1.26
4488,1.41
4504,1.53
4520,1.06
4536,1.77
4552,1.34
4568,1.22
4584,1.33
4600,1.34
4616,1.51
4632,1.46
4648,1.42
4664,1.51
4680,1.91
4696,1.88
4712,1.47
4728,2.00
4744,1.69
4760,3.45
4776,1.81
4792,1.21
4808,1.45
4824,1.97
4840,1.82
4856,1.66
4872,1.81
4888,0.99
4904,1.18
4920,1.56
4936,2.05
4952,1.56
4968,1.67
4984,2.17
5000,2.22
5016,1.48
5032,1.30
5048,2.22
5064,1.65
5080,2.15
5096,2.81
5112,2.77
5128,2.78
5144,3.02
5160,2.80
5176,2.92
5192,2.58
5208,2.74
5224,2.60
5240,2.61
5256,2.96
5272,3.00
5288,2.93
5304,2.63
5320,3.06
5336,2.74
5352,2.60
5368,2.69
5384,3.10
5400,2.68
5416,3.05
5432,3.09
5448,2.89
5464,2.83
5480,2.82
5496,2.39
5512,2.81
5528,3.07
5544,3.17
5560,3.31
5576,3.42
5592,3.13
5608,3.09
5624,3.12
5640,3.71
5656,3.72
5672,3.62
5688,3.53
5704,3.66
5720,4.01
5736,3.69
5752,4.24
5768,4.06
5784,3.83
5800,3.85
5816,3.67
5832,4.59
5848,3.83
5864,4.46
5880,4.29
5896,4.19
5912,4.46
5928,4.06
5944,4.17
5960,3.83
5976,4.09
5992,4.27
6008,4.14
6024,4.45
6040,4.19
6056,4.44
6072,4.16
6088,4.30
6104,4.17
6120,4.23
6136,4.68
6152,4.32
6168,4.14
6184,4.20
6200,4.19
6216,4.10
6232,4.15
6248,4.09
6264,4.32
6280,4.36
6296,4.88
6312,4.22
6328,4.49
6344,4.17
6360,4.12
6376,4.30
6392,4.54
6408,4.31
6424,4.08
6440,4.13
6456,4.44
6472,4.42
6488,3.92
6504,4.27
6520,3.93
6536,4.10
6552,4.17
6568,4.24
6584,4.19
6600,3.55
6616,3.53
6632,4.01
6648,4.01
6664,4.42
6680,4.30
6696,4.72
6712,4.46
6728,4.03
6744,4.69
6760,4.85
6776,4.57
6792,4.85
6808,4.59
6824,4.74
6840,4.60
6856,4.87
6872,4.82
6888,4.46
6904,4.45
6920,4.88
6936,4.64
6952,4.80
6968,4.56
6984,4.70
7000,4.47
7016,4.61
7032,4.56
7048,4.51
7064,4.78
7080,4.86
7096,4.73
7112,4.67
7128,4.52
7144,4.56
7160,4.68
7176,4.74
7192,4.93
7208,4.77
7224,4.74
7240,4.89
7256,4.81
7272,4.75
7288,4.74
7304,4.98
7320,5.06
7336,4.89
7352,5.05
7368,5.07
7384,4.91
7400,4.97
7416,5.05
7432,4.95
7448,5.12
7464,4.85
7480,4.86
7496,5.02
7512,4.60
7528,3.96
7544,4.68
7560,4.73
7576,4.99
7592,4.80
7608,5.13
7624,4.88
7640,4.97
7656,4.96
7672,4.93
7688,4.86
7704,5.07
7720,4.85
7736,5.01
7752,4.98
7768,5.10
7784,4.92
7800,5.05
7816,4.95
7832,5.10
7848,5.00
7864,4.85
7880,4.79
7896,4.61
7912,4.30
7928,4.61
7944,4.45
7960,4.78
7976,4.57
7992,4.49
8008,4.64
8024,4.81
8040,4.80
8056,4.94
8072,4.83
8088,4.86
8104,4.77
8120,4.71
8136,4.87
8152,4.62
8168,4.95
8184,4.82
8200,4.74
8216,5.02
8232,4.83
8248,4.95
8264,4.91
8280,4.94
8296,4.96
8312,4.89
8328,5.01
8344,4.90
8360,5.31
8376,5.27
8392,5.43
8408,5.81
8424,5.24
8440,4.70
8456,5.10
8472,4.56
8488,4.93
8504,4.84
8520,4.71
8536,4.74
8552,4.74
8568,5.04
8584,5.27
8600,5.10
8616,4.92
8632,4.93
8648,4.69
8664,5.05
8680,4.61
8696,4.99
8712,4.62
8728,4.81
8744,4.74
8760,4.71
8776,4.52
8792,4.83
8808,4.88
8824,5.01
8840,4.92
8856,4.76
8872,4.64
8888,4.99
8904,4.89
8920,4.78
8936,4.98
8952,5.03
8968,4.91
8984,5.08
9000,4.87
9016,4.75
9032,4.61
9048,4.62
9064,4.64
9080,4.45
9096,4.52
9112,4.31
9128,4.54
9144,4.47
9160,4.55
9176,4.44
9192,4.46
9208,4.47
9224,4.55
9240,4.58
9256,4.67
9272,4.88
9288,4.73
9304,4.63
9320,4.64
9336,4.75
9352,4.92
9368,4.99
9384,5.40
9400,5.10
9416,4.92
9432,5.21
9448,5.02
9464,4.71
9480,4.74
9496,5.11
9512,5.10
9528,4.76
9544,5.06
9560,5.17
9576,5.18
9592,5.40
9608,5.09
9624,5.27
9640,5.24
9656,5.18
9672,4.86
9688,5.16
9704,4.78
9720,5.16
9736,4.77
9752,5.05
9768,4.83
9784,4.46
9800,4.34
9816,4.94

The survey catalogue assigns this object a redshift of 0.277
